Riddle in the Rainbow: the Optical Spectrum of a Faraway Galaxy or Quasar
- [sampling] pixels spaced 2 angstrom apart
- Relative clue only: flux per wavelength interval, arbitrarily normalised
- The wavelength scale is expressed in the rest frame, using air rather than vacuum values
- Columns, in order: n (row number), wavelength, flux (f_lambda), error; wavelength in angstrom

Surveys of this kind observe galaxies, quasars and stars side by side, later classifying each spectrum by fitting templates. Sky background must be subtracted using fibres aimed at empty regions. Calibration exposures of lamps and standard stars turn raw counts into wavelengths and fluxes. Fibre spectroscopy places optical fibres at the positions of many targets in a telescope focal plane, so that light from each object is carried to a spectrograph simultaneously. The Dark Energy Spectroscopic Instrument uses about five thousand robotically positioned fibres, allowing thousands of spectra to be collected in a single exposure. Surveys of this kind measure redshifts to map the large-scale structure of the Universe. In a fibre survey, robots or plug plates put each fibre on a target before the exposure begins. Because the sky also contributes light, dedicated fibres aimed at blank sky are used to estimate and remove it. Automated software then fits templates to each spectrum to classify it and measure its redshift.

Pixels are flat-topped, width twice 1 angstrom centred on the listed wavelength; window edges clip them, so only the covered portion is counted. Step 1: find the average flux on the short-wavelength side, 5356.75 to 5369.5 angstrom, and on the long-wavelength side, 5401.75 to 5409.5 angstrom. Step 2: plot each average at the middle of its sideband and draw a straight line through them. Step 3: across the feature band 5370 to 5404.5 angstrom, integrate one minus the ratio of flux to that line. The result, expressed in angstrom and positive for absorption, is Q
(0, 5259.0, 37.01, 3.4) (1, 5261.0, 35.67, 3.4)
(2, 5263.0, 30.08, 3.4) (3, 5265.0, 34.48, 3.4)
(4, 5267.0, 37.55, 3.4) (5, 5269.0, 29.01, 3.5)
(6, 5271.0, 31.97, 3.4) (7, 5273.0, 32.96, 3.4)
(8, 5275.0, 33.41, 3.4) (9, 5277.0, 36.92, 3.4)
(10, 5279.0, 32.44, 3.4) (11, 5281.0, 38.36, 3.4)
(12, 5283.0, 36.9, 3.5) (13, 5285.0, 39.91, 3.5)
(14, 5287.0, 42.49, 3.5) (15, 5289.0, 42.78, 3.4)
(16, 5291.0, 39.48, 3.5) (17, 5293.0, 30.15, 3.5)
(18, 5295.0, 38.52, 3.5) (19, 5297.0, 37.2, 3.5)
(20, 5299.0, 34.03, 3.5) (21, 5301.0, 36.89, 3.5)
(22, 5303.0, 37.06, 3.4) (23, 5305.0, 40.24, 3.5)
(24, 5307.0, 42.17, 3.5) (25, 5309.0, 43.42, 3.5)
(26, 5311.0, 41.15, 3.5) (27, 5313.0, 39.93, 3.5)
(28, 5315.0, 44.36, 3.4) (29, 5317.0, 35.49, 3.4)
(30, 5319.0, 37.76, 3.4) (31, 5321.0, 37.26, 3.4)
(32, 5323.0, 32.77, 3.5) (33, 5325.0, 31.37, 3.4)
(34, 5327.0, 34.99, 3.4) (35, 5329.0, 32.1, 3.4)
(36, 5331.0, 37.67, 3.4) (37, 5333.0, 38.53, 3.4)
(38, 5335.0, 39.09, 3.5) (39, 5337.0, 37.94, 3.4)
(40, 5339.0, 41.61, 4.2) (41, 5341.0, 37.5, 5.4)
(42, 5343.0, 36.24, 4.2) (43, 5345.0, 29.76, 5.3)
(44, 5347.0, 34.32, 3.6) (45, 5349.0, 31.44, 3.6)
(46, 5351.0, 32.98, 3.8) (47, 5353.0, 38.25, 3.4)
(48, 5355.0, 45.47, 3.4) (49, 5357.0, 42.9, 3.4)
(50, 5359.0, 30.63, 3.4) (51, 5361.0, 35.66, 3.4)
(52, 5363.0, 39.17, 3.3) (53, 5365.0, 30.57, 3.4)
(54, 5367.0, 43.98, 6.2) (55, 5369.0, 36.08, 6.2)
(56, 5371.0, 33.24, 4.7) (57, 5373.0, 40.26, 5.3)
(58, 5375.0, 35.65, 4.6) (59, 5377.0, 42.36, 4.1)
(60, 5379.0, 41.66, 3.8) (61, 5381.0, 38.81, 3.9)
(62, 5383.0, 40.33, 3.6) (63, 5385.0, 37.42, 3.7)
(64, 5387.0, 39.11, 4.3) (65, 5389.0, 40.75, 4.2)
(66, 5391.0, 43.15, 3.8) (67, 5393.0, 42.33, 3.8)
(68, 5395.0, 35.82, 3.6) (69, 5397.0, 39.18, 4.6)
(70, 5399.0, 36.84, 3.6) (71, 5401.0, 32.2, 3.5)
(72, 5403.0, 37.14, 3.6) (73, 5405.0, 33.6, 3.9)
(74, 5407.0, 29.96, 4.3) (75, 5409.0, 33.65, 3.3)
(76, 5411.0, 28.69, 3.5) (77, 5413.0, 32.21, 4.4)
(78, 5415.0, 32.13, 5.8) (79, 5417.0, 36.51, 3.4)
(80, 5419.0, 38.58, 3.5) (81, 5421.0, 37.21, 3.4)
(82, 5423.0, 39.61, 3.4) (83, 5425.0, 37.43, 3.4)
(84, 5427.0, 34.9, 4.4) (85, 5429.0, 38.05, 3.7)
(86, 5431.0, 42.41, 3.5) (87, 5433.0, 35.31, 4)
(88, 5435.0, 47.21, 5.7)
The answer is -3.6 angstrom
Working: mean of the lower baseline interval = 36.7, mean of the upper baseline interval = 33.5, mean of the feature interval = 38.5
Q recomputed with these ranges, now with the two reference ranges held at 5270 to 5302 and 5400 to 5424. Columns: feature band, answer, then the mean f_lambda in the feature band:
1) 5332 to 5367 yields -1.4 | 36.8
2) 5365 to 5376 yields -0.7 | 37.2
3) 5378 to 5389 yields -1.5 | 39.6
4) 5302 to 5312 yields -1.3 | 40.8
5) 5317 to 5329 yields 0.4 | 34.7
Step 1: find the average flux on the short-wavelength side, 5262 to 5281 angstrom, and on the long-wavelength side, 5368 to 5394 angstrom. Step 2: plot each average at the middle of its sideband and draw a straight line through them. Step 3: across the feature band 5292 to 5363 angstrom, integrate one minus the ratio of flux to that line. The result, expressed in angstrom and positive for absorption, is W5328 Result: -1.29 angstrom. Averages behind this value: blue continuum 33.5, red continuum 39.3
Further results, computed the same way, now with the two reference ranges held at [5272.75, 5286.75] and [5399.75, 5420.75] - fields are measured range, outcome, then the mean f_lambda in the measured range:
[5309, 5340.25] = -2.0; 37.7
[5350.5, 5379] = -2.7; 37.9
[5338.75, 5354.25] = -0.1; 35.1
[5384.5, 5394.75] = -1.9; 40.4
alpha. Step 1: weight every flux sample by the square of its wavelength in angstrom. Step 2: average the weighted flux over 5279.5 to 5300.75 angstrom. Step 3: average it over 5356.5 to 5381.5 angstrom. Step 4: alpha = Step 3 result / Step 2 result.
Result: 1.03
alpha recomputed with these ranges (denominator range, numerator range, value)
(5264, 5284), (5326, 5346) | 1.09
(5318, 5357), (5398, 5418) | 0.94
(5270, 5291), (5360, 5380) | 1.06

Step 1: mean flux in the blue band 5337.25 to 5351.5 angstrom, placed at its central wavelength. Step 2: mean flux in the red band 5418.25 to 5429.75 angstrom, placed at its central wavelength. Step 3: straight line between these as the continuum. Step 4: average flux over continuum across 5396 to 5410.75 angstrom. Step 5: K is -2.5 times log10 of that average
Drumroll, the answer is 0.08 mag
